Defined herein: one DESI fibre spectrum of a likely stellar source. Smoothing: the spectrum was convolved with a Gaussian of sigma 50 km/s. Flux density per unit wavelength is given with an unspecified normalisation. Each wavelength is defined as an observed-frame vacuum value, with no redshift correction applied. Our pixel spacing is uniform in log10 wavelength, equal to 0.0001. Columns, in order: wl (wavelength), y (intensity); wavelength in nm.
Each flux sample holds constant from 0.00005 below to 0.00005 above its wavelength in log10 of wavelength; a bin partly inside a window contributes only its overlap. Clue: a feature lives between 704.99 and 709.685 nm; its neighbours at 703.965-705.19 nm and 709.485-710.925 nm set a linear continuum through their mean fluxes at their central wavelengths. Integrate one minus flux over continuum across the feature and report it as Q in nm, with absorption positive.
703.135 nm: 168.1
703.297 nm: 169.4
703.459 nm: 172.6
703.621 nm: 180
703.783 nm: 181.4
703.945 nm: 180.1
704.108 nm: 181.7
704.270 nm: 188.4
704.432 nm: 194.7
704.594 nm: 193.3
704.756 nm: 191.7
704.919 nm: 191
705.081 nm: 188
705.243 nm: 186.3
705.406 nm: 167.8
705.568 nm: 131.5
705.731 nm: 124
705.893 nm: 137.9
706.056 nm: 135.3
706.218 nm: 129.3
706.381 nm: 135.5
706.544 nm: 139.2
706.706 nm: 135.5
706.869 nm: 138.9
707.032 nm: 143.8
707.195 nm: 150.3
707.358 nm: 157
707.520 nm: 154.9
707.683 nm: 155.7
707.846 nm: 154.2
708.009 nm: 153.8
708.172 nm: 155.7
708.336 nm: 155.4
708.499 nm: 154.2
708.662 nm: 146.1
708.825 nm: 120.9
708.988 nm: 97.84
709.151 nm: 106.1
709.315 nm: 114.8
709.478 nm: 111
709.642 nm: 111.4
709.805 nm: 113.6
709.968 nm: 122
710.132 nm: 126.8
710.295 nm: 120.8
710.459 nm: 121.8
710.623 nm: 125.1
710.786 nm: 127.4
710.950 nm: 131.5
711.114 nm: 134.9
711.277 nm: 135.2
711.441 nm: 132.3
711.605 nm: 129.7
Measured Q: 0.42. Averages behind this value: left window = 189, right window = 121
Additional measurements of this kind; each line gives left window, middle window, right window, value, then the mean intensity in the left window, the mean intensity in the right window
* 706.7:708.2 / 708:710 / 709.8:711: 0.145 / 151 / 124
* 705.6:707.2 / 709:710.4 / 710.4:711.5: 0.176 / 136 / 130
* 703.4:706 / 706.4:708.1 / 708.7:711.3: -0.002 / 174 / 120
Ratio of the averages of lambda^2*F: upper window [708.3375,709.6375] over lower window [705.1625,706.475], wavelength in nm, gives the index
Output 0.87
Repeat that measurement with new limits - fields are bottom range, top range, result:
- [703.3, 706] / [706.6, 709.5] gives 0.81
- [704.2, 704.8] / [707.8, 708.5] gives 0.81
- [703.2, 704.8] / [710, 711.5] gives 0.71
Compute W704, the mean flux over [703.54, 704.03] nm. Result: 180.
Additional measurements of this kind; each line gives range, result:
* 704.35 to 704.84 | 193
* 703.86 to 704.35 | 183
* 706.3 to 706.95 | 137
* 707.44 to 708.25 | 155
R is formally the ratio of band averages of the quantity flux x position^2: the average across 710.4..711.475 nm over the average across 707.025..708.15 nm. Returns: 0.85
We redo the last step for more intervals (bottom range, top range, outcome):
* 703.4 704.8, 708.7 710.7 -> 0.64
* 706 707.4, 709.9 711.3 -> 0.92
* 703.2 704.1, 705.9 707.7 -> 0.81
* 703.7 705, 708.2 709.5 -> 0.69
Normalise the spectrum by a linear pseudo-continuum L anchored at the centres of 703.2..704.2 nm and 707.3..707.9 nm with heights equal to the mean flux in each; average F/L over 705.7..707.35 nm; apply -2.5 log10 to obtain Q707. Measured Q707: 0.17 mag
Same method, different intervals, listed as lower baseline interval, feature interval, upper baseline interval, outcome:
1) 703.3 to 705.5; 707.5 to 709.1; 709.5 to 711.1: -0.002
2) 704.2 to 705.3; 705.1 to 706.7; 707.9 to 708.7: 0.233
